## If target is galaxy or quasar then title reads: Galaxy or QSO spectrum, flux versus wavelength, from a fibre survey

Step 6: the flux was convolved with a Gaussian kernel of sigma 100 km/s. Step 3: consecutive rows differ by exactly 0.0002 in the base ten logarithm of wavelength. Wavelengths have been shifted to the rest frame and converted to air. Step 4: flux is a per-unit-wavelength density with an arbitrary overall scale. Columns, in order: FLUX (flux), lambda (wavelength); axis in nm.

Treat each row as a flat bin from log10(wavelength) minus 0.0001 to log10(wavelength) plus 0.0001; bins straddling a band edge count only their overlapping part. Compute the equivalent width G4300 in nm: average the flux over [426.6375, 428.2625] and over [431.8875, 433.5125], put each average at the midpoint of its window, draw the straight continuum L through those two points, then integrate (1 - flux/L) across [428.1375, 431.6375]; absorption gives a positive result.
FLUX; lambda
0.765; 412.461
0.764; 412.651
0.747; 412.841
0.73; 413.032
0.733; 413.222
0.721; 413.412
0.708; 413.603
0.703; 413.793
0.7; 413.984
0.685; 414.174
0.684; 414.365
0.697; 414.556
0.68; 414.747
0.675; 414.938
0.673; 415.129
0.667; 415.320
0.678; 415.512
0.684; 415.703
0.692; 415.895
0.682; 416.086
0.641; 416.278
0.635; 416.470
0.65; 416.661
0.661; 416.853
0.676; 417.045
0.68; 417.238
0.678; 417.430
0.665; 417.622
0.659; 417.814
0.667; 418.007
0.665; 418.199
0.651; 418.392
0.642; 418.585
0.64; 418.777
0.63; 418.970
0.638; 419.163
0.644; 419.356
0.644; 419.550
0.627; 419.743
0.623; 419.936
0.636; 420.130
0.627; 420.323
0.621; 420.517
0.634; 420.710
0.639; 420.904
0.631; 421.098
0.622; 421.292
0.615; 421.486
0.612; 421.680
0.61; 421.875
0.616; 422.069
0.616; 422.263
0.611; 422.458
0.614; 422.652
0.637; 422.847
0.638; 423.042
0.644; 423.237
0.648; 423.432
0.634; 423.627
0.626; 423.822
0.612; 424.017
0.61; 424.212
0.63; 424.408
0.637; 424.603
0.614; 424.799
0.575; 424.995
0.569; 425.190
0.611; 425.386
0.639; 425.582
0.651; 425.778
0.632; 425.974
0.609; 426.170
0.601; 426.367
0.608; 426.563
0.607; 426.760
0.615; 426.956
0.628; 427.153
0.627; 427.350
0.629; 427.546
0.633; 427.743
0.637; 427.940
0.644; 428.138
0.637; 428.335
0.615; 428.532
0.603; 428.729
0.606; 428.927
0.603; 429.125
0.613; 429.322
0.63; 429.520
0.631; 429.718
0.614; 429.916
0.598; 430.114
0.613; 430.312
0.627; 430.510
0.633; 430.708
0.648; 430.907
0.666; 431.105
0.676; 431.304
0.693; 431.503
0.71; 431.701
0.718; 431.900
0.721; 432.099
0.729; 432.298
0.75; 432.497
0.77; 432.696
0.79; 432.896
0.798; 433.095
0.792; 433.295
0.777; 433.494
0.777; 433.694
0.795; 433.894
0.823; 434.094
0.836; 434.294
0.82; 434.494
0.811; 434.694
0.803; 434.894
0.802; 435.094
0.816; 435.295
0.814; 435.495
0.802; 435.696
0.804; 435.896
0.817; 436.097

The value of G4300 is 0.30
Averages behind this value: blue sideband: 0.627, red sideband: 0.762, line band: 0.631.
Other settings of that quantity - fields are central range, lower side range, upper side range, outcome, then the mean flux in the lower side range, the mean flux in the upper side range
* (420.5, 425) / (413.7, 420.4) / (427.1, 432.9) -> 0.24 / 0.662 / 0.655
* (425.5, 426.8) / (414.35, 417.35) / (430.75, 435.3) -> 0.18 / 0.672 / 0.759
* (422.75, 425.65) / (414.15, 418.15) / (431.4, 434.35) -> 0.38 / 0.671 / 0.764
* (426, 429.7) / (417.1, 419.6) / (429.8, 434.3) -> 0.41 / 0.654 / 0.717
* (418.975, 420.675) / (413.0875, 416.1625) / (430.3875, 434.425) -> 0.18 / 0.692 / 0.736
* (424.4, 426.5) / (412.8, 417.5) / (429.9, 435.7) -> 0.30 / 0.686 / 0.742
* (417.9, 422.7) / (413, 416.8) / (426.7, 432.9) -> 0.30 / 0.685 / 0.652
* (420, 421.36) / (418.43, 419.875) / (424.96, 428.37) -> 0.01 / 0.638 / 0.62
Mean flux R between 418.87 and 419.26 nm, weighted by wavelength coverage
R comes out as 0.634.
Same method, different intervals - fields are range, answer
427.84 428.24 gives 0.639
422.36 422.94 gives 0.62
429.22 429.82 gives 0.625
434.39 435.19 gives 0.81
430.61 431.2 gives 0.649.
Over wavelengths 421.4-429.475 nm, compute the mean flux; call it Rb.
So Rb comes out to 0.62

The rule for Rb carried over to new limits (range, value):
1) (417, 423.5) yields 0.638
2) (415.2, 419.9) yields 0.658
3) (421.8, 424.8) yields 0.625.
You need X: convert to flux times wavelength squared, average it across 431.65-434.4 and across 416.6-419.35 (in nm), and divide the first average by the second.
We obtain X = 1.26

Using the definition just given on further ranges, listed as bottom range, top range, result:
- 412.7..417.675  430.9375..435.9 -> 1.22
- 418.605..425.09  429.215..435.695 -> 1.23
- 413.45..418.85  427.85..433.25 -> 1.06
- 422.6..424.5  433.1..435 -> 1.34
